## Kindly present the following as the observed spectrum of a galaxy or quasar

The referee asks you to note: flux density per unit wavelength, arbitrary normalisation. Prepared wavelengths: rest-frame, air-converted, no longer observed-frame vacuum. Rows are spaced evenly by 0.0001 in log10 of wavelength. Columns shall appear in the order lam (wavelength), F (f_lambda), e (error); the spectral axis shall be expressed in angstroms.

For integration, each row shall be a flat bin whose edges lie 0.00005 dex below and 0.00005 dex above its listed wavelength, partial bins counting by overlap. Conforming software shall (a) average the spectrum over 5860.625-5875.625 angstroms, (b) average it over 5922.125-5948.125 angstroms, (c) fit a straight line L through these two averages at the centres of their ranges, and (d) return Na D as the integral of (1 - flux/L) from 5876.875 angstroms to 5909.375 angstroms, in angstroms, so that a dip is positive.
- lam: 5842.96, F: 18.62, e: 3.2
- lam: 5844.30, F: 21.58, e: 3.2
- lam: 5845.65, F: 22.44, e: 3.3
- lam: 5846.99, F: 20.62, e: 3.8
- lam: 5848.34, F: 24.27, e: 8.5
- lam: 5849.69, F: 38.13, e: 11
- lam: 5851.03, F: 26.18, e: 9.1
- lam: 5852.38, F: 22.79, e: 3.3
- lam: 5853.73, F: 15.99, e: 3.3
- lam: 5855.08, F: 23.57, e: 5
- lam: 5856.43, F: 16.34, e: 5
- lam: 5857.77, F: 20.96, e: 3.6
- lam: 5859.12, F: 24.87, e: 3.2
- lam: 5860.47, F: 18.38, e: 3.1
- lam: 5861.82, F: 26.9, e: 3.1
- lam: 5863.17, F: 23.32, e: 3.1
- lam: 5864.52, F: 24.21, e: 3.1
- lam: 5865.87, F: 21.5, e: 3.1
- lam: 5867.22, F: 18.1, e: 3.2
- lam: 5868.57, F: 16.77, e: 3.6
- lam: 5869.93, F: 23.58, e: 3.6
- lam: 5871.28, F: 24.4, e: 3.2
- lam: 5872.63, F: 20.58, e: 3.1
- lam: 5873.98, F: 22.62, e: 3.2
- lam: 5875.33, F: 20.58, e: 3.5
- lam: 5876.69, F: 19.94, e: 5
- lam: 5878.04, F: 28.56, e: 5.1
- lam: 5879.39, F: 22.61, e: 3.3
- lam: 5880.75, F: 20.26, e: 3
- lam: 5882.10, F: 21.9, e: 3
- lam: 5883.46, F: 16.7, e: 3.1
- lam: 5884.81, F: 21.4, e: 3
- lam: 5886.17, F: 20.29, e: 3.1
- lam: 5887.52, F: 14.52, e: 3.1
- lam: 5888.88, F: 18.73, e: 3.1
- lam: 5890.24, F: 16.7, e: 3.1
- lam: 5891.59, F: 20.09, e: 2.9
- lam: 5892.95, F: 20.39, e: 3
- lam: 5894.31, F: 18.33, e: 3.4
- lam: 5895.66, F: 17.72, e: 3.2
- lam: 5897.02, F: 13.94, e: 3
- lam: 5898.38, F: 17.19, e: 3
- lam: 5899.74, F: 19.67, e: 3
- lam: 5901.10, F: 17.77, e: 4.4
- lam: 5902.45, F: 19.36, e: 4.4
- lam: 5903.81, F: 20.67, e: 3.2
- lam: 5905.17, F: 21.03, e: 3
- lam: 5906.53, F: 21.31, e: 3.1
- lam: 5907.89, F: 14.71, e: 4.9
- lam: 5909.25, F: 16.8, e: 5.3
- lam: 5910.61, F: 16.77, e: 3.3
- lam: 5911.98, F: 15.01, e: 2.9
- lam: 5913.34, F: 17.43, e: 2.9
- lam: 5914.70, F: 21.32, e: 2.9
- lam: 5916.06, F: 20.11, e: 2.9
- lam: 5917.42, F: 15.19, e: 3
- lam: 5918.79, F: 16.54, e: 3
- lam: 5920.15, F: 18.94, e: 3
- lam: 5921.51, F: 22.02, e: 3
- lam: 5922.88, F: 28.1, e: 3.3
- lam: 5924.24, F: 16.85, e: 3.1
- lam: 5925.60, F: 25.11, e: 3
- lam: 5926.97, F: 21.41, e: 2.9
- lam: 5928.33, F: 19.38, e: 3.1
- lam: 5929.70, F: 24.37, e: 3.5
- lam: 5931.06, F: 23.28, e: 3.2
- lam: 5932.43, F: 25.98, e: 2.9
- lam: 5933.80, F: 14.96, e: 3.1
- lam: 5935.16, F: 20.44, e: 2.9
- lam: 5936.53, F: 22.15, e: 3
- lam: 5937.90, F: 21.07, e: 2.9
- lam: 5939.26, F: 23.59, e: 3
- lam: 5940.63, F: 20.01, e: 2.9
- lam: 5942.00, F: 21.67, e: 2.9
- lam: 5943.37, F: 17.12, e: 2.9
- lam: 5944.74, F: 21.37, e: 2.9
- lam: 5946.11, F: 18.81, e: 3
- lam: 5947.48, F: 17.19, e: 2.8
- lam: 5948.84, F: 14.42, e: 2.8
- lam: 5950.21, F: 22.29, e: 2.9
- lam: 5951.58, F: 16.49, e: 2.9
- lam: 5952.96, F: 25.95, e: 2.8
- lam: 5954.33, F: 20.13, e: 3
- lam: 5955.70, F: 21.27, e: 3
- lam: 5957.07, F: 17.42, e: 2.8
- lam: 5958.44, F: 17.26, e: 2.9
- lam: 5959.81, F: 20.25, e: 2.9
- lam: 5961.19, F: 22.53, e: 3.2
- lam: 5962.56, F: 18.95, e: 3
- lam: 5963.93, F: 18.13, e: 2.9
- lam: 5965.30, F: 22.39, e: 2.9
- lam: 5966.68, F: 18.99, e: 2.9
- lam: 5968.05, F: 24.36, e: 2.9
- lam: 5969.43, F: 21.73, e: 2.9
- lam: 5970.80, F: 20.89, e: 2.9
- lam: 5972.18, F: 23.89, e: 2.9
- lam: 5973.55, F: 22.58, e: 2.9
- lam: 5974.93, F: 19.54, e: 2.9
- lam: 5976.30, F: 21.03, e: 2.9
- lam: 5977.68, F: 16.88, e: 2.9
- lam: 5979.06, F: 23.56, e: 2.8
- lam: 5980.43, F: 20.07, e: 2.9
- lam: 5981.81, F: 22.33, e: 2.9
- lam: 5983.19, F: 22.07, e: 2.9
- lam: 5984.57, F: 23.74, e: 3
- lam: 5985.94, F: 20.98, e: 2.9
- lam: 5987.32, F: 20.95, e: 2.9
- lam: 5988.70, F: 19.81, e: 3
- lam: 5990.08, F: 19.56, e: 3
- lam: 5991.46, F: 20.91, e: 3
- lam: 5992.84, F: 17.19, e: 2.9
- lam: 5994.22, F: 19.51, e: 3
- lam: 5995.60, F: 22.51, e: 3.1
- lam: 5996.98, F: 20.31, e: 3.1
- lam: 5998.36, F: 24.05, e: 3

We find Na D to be 3.7 angstroms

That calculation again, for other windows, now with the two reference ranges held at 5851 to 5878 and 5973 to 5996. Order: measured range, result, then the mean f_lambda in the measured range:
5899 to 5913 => 2.00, 18.3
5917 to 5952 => 1.18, 20.4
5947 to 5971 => 1.02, 20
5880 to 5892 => 1.41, 18.9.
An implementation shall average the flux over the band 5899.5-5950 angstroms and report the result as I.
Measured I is 19.8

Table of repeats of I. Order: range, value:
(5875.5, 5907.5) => 19.5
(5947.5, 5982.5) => 20.5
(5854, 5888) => 21.3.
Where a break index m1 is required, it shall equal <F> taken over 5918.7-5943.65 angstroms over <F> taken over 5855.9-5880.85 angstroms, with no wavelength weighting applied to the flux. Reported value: 0.98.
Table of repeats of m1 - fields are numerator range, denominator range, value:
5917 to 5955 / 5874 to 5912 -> 1.07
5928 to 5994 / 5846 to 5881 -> 0.91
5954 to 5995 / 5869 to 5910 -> 1.05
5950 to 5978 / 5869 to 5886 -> 0.95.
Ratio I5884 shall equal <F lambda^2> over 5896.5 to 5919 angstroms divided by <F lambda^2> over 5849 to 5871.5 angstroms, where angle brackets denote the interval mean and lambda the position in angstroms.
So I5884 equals 0.8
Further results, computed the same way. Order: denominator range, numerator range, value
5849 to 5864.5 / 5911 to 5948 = 0.89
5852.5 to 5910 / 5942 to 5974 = 1.03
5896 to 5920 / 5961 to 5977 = 1.21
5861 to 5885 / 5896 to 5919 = 0.83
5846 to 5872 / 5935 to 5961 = 0.91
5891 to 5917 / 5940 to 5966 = 1.09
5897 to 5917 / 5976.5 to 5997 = 1.16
